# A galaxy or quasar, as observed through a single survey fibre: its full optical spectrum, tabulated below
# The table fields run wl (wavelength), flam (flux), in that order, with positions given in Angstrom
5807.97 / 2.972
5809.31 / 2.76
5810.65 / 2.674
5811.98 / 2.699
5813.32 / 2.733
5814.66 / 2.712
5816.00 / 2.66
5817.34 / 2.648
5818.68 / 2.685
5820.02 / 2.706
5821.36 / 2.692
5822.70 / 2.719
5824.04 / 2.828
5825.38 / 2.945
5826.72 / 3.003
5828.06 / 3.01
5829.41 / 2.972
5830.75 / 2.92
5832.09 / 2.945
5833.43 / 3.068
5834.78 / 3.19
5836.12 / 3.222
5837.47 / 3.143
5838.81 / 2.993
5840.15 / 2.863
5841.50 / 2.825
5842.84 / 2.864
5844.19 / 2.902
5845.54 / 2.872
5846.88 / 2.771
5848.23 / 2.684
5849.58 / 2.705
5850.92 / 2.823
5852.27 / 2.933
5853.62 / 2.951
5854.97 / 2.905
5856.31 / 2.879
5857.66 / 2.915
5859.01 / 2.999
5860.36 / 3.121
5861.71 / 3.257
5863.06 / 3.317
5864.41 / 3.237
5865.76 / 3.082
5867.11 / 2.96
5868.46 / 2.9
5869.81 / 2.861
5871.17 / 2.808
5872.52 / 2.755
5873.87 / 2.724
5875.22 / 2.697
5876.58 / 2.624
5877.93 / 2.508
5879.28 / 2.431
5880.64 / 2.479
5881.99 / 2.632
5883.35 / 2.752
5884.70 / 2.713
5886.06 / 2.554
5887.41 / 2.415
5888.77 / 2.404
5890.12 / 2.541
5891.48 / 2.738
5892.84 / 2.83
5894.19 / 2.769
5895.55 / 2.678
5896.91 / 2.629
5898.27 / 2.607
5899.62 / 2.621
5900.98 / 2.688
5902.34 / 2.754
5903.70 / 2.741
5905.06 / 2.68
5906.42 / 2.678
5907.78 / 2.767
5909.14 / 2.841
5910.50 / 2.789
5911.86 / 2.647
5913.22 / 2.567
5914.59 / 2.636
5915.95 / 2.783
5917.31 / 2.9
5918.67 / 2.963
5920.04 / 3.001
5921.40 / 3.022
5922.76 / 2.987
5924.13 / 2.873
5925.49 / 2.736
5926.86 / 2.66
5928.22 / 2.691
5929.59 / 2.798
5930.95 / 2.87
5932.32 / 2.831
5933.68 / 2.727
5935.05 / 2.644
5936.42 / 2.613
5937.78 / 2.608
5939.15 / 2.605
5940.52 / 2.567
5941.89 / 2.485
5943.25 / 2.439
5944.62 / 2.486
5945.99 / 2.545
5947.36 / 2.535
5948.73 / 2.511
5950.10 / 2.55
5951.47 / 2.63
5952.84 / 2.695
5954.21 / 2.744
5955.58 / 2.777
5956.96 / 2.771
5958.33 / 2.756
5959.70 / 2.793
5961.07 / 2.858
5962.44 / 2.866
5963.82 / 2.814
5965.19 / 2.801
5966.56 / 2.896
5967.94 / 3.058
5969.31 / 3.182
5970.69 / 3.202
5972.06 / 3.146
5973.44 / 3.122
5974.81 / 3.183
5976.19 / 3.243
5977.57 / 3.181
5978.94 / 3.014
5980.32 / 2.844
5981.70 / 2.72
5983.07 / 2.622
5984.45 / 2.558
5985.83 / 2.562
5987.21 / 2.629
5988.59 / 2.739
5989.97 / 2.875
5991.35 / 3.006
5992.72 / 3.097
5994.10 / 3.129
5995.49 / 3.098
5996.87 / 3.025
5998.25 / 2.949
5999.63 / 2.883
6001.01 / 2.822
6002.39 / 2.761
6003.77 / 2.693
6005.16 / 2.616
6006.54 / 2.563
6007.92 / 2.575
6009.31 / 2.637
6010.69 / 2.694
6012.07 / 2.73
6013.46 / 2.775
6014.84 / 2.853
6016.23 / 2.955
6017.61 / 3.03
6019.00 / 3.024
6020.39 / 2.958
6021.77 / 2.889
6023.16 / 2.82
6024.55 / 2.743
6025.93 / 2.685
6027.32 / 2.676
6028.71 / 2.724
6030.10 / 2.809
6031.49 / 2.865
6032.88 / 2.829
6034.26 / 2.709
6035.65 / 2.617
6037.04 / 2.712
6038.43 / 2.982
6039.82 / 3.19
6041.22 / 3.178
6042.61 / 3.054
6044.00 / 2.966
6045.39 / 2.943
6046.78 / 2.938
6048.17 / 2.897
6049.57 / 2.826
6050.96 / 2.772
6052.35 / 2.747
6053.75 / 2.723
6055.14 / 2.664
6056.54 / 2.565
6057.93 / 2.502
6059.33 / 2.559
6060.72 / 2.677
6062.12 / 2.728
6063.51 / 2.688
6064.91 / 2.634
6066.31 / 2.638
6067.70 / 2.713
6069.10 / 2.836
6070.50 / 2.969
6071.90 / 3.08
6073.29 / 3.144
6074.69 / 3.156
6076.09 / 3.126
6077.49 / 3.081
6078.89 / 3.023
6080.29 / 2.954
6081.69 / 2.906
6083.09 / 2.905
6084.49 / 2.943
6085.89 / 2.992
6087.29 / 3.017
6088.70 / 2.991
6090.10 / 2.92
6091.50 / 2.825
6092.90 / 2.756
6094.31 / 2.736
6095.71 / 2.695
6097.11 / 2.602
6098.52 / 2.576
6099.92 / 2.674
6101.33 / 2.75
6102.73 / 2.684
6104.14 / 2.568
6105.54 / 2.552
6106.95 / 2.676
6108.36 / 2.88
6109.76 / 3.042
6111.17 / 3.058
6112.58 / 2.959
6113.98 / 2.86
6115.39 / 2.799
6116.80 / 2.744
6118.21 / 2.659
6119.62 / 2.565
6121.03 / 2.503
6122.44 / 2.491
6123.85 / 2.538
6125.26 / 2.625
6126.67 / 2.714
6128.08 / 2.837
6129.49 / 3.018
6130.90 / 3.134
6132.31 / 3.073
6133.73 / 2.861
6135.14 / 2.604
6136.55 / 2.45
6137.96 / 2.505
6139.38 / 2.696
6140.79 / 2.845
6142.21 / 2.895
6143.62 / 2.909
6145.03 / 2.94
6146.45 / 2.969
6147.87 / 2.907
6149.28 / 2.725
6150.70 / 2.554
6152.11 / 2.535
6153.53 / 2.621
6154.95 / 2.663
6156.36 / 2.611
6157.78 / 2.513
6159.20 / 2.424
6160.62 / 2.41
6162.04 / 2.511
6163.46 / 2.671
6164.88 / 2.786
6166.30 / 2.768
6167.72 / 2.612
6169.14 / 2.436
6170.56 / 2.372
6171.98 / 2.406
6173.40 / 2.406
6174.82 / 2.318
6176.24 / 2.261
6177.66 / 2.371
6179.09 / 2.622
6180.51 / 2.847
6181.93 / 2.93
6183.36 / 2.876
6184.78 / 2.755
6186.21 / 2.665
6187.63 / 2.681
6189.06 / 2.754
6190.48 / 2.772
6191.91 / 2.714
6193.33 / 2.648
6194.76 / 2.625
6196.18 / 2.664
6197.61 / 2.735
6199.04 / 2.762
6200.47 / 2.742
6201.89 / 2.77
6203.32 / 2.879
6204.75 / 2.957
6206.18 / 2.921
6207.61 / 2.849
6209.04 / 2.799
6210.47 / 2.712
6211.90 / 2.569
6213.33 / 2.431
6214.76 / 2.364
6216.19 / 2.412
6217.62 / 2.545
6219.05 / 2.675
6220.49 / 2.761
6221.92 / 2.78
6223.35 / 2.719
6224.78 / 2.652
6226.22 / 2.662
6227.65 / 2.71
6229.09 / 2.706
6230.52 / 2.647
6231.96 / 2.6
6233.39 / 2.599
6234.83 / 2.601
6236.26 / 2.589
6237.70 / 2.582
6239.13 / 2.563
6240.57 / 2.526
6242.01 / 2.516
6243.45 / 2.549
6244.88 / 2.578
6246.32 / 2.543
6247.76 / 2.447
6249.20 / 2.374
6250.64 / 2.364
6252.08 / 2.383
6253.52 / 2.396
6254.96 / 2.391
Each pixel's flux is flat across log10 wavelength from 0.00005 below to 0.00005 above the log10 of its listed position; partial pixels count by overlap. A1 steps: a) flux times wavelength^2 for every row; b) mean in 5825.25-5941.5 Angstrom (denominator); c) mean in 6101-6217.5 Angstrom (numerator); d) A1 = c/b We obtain 1.05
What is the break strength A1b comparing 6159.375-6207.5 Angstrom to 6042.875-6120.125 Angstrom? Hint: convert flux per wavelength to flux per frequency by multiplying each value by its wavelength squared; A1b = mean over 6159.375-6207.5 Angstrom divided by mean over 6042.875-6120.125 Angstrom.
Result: 0.97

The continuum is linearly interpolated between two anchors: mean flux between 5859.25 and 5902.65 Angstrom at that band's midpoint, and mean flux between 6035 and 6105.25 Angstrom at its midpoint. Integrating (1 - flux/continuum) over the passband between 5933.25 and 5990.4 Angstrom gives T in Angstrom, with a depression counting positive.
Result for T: 0.27 Angstrom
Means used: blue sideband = 2.75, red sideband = 2.83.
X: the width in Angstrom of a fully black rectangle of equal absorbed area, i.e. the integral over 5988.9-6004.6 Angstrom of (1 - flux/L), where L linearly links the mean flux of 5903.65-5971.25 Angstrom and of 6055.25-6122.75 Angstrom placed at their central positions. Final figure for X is -0.92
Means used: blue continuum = 2.75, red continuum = 2.8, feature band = 2.93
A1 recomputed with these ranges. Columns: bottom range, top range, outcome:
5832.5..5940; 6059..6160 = 1.07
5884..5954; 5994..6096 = 1.10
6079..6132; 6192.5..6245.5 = 0.99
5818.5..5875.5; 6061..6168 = 1.04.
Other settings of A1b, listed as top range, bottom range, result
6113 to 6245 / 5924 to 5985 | 1.03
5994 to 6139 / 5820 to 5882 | 1.05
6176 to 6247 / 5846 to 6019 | 1.05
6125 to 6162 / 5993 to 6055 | 1.00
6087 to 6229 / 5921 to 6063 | 1.02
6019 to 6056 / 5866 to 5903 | 1.12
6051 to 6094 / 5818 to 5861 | 1.06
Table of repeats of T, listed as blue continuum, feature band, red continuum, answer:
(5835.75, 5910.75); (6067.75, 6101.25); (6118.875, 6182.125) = -2.7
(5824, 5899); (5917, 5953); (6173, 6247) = 1.3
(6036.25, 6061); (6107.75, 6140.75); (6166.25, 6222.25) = -0.4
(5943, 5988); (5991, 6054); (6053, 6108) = -1.0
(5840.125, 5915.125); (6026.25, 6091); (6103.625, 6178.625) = -3.7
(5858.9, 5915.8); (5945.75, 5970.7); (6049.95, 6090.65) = 0.0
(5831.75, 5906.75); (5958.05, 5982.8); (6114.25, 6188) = -2.0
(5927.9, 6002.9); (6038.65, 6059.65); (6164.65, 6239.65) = -0.7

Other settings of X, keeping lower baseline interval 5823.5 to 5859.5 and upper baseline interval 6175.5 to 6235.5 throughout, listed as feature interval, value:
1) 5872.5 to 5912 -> 3.3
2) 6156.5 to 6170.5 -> 0.8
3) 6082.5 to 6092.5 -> -0.6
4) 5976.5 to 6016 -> 0.2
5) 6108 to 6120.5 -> -0.4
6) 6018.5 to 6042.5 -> -0.4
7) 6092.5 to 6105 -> 0.4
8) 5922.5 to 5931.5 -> 0.3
